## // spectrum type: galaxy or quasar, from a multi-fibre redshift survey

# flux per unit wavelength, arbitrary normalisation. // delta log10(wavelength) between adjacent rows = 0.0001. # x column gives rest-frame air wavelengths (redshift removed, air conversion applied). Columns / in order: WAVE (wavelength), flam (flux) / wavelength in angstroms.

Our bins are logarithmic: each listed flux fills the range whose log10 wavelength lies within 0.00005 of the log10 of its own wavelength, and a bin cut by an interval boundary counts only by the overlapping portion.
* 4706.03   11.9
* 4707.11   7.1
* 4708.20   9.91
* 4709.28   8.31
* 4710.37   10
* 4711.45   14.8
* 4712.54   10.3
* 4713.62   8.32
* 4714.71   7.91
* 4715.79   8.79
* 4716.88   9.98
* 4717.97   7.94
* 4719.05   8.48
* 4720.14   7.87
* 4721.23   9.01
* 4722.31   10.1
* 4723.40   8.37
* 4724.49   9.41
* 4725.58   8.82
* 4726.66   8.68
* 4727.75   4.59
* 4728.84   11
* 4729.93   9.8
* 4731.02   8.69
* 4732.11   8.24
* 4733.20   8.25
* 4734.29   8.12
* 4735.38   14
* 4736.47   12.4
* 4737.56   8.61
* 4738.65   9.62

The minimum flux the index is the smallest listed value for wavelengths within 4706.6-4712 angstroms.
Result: 7.1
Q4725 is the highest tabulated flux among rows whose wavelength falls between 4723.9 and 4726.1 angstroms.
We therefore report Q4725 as 9.41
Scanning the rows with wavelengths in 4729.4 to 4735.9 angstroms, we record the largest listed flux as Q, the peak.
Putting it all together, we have 14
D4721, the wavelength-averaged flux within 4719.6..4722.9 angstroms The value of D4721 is 8.99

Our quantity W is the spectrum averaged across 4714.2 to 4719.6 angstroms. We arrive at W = 8.63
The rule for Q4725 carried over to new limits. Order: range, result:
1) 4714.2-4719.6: 9.98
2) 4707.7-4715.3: 14.8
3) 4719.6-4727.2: 10.1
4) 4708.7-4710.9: 10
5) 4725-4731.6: 11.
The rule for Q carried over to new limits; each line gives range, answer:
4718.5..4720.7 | 8.48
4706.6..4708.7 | 9.91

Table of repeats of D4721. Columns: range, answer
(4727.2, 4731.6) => 8.51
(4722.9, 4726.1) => 8.86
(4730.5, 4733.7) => 8.39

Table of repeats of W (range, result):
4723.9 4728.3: 7.88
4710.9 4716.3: 10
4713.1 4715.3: 8.13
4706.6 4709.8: 8.45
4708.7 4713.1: 10.8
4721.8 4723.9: 9.23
